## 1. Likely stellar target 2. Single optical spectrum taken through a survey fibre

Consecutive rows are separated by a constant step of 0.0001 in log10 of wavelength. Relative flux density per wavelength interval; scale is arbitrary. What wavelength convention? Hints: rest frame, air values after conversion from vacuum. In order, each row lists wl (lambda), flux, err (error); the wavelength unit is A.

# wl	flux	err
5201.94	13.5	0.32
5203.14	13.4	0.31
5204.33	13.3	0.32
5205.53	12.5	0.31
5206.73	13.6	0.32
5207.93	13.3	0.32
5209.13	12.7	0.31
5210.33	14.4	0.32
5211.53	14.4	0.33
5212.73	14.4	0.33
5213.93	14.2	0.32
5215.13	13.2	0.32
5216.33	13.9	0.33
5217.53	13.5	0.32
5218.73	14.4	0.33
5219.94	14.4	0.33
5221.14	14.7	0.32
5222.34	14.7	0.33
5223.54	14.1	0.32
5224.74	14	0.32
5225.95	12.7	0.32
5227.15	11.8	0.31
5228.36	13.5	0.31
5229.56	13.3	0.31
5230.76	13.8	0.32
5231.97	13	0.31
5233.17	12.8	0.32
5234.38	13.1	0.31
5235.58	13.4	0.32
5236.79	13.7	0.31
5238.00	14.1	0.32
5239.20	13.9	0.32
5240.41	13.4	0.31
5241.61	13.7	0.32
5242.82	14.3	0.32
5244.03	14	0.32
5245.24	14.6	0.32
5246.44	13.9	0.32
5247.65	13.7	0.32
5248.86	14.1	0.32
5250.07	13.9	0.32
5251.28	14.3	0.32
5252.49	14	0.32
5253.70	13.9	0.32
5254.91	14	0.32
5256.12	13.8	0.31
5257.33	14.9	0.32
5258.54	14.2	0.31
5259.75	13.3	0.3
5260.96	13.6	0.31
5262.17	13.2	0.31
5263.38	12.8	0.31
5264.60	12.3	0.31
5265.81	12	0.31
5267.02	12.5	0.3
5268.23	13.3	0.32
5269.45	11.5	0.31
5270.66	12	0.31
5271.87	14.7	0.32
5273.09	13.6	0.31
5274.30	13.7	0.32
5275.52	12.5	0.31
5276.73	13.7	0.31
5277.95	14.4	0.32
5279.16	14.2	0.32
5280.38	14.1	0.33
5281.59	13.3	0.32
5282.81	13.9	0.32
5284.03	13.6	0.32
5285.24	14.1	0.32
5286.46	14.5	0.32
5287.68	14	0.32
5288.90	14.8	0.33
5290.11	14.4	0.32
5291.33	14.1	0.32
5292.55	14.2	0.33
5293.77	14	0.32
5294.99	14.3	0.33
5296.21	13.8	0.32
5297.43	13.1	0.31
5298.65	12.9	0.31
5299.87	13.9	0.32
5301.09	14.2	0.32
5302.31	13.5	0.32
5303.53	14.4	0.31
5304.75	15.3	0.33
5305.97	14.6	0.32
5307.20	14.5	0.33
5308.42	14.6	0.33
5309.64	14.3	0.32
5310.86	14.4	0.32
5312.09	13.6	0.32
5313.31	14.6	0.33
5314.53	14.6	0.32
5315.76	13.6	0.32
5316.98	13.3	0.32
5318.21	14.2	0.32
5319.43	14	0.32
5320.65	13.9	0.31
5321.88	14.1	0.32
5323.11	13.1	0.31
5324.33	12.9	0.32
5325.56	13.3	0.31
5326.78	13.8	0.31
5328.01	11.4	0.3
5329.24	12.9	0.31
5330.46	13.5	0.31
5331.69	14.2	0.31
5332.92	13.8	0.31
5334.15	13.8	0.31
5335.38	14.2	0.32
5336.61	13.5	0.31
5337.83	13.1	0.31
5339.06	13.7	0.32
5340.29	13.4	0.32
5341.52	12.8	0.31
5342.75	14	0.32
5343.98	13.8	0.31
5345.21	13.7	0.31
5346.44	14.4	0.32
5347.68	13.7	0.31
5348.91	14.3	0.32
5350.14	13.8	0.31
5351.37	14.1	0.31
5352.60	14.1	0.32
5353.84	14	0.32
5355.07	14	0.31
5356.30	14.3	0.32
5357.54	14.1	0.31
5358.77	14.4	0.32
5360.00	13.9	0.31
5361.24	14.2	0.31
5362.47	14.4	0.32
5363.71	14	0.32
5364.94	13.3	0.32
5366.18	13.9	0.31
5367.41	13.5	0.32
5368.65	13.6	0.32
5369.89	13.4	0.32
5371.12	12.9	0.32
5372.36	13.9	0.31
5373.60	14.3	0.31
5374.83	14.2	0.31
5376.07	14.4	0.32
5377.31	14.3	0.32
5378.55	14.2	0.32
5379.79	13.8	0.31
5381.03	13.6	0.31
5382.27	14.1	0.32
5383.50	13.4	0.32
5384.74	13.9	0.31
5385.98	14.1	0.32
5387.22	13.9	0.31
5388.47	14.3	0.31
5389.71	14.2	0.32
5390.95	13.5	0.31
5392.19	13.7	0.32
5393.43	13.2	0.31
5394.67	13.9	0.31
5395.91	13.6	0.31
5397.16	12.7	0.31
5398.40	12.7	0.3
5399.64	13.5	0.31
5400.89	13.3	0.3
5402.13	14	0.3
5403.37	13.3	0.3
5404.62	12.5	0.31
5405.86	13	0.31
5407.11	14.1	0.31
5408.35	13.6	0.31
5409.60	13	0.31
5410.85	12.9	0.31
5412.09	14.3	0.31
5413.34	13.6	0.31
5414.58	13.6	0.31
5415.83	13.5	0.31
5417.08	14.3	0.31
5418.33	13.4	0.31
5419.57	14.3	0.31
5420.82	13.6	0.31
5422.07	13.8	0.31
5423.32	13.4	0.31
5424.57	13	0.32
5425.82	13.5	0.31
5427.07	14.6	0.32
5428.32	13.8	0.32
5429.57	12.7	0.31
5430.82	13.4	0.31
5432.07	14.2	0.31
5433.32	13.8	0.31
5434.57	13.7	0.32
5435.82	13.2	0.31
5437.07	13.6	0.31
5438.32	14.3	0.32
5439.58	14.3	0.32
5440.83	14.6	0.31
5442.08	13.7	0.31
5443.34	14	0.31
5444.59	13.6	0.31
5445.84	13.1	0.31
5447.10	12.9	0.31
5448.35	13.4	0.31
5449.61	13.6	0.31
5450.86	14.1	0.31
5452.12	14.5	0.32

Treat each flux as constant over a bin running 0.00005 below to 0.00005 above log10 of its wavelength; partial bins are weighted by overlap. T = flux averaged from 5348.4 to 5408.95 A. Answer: 13.8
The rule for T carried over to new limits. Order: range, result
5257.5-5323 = 13.8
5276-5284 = 13.9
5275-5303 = 13.9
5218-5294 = 13.7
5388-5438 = 13.6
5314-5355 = 13.7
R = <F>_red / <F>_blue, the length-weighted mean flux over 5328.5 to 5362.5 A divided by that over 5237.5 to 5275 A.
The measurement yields 1.0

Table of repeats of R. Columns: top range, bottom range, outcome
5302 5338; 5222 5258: 1.01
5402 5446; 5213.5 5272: 1.00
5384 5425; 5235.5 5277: 1.00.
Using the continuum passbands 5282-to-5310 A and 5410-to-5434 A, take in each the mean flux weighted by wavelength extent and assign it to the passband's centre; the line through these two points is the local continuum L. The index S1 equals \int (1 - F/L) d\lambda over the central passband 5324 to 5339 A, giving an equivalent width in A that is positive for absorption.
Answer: 0.6 A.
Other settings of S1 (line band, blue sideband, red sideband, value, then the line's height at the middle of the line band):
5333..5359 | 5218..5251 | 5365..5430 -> -0.3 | 13.7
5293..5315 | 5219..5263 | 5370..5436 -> -0.7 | 13.7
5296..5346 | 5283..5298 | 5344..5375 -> 0.9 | 14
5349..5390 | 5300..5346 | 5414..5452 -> -0.6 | 13.8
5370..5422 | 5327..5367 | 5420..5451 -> 0.2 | 13.7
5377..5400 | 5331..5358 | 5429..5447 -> 0.1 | 13.8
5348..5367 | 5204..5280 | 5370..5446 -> -0.5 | 13.7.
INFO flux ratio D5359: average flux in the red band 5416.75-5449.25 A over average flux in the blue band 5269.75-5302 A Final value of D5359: 0.99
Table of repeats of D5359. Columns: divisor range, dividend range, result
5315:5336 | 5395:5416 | 0.99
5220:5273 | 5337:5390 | 1.02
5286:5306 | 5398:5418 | 0.95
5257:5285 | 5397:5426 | 1.01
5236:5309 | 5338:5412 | 1.00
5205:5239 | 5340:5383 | 1.02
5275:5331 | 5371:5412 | 0.98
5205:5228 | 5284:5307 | 1.03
